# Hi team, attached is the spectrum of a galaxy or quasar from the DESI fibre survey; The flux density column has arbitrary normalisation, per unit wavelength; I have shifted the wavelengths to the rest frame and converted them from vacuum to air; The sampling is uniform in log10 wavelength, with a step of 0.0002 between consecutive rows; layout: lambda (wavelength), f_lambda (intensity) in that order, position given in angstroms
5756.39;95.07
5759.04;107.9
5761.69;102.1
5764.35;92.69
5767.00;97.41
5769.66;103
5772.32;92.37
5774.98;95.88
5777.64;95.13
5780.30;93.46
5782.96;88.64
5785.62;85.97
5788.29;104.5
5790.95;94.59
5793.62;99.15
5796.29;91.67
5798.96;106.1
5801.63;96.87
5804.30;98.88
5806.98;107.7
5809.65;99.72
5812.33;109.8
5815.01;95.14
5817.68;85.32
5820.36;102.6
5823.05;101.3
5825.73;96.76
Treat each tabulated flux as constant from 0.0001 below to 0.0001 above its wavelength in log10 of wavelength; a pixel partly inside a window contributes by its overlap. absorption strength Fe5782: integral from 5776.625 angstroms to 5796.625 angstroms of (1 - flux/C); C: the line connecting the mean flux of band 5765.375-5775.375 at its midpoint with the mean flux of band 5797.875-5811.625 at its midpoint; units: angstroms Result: 1.1 angstroms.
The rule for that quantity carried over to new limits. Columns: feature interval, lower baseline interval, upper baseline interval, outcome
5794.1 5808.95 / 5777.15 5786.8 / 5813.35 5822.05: -1.1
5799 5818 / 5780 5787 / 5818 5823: -1.0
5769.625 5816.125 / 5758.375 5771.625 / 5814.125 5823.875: 0.1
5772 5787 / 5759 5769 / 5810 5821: 1.1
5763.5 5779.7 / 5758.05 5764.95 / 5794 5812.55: 0.8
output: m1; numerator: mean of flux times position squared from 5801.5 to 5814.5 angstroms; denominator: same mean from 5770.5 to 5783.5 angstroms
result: 1.1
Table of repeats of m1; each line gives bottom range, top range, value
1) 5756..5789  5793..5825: 1.05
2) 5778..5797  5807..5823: 1.07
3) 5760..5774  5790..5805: 1.01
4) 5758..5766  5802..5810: 1.03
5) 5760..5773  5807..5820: 1.03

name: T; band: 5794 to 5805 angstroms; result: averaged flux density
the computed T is 98.4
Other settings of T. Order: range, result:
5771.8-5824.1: 97.3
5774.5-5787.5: 92.1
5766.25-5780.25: 96.4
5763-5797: 95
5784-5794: 95.6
